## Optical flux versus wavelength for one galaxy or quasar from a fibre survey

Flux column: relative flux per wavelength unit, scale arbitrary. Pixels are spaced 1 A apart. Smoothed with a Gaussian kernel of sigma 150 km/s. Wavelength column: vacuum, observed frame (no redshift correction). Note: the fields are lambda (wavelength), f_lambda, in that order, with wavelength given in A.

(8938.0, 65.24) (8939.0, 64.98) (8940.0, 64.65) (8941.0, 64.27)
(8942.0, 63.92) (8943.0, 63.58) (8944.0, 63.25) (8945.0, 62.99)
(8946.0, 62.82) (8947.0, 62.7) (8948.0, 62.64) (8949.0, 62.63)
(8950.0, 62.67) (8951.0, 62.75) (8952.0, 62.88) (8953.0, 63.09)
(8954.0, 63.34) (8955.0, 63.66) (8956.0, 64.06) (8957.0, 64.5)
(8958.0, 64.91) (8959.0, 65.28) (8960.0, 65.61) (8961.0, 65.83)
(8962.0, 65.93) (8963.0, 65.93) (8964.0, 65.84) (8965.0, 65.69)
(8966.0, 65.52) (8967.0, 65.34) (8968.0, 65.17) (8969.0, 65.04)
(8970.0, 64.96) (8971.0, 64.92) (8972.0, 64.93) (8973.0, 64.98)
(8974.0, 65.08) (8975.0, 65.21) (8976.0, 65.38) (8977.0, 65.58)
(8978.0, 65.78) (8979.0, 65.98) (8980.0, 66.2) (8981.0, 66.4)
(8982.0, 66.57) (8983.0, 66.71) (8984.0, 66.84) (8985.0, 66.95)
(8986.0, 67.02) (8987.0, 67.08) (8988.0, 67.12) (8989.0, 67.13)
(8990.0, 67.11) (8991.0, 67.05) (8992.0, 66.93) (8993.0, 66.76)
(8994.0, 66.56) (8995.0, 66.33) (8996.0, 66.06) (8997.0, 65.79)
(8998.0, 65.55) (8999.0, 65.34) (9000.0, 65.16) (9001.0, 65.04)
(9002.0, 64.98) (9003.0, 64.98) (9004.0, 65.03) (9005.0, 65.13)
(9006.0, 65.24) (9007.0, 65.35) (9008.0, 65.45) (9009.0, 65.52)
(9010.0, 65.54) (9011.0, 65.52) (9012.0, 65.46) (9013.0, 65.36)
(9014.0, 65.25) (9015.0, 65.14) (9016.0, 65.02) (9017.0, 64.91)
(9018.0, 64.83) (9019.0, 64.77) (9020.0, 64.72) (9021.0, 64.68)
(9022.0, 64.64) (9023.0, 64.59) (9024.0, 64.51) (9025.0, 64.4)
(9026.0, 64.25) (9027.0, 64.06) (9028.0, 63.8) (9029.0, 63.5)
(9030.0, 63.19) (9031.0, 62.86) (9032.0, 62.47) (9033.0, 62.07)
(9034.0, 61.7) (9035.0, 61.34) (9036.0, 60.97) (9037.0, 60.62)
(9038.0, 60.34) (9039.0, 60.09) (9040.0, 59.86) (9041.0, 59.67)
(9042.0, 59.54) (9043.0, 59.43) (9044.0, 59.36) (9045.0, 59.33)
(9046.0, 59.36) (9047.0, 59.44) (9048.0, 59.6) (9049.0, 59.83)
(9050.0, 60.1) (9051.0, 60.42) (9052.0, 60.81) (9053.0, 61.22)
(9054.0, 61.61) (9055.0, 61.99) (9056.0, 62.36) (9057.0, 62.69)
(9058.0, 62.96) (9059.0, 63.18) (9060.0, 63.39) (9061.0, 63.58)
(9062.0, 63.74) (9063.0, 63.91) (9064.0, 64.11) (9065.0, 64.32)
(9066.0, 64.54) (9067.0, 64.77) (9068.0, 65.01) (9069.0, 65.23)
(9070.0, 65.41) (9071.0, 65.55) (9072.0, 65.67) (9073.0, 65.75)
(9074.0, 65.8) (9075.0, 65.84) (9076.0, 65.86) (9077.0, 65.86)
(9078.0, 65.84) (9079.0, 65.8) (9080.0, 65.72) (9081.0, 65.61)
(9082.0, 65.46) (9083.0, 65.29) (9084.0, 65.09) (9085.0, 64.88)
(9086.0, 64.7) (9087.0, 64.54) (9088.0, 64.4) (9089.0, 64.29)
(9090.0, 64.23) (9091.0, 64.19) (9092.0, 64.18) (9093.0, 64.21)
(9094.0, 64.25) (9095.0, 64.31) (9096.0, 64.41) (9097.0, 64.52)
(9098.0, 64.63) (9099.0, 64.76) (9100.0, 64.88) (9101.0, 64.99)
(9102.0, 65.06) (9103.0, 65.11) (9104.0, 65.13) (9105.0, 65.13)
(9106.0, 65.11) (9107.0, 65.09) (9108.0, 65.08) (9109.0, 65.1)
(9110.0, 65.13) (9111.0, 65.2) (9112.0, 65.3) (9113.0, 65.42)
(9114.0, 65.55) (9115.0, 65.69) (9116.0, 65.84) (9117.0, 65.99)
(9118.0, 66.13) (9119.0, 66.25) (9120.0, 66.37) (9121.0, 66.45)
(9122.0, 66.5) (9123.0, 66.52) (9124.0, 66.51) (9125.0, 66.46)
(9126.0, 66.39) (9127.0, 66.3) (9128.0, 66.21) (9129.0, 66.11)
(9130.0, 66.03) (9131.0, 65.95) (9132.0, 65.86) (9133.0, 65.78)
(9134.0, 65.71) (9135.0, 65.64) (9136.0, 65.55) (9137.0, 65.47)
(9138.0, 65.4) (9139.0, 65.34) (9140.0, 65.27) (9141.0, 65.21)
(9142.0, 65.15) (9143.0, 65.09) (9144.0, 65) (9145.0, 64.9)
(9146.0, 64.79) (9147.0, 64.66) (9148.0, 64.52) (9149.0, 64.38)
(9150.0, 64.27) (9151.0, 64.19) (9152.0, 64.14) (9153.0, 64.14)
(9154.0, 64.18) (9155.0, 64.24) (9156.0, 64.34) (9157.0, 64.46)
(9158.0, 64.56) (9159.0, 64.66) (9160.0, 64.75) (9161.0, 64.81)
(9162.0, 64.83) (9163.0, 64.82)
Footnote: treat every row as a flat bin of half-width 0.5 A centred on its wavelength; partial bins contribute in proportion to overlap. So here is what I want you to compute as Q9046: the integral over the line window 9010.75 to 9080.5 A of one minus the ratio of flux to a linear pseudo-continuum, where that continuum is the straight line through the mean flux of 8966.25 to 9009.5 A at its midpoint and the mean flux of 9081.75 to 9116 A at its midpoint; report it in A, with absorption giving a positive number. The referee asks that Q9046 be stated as 2.3 A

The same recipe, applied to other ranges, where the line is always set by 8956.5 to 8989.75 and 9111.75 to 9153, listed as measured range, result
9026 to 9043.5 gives 1.1 A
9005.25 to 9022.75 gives 0.2 A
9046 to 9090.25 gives 1.2 A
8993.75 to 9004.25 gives 0.0 A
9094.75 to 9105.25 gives 0.1 A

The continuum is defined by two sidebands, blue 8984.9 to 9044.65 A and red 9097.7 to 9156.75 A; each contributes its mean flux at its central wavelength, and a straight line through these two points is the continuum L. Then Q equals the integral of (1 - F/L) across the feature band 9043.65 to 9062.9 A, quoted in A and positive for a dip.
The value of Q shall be 1.0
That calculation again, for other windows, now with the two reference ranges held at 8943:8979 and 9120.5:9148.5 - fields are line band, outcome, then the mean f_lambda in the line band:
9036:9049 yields 1.1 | 59.8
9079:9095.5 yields 0.2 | 64.7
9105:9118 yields 0.0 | 65.4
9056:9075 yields 0.2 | 64.4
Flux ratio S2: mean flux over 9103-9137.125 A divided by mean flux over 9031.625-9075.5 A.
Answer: 1.1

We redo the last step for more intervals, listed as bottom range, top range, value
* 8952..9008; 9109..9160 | 1.00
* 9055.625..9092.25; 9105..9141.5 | 1.02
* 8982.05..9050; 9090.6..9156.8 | 1.02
